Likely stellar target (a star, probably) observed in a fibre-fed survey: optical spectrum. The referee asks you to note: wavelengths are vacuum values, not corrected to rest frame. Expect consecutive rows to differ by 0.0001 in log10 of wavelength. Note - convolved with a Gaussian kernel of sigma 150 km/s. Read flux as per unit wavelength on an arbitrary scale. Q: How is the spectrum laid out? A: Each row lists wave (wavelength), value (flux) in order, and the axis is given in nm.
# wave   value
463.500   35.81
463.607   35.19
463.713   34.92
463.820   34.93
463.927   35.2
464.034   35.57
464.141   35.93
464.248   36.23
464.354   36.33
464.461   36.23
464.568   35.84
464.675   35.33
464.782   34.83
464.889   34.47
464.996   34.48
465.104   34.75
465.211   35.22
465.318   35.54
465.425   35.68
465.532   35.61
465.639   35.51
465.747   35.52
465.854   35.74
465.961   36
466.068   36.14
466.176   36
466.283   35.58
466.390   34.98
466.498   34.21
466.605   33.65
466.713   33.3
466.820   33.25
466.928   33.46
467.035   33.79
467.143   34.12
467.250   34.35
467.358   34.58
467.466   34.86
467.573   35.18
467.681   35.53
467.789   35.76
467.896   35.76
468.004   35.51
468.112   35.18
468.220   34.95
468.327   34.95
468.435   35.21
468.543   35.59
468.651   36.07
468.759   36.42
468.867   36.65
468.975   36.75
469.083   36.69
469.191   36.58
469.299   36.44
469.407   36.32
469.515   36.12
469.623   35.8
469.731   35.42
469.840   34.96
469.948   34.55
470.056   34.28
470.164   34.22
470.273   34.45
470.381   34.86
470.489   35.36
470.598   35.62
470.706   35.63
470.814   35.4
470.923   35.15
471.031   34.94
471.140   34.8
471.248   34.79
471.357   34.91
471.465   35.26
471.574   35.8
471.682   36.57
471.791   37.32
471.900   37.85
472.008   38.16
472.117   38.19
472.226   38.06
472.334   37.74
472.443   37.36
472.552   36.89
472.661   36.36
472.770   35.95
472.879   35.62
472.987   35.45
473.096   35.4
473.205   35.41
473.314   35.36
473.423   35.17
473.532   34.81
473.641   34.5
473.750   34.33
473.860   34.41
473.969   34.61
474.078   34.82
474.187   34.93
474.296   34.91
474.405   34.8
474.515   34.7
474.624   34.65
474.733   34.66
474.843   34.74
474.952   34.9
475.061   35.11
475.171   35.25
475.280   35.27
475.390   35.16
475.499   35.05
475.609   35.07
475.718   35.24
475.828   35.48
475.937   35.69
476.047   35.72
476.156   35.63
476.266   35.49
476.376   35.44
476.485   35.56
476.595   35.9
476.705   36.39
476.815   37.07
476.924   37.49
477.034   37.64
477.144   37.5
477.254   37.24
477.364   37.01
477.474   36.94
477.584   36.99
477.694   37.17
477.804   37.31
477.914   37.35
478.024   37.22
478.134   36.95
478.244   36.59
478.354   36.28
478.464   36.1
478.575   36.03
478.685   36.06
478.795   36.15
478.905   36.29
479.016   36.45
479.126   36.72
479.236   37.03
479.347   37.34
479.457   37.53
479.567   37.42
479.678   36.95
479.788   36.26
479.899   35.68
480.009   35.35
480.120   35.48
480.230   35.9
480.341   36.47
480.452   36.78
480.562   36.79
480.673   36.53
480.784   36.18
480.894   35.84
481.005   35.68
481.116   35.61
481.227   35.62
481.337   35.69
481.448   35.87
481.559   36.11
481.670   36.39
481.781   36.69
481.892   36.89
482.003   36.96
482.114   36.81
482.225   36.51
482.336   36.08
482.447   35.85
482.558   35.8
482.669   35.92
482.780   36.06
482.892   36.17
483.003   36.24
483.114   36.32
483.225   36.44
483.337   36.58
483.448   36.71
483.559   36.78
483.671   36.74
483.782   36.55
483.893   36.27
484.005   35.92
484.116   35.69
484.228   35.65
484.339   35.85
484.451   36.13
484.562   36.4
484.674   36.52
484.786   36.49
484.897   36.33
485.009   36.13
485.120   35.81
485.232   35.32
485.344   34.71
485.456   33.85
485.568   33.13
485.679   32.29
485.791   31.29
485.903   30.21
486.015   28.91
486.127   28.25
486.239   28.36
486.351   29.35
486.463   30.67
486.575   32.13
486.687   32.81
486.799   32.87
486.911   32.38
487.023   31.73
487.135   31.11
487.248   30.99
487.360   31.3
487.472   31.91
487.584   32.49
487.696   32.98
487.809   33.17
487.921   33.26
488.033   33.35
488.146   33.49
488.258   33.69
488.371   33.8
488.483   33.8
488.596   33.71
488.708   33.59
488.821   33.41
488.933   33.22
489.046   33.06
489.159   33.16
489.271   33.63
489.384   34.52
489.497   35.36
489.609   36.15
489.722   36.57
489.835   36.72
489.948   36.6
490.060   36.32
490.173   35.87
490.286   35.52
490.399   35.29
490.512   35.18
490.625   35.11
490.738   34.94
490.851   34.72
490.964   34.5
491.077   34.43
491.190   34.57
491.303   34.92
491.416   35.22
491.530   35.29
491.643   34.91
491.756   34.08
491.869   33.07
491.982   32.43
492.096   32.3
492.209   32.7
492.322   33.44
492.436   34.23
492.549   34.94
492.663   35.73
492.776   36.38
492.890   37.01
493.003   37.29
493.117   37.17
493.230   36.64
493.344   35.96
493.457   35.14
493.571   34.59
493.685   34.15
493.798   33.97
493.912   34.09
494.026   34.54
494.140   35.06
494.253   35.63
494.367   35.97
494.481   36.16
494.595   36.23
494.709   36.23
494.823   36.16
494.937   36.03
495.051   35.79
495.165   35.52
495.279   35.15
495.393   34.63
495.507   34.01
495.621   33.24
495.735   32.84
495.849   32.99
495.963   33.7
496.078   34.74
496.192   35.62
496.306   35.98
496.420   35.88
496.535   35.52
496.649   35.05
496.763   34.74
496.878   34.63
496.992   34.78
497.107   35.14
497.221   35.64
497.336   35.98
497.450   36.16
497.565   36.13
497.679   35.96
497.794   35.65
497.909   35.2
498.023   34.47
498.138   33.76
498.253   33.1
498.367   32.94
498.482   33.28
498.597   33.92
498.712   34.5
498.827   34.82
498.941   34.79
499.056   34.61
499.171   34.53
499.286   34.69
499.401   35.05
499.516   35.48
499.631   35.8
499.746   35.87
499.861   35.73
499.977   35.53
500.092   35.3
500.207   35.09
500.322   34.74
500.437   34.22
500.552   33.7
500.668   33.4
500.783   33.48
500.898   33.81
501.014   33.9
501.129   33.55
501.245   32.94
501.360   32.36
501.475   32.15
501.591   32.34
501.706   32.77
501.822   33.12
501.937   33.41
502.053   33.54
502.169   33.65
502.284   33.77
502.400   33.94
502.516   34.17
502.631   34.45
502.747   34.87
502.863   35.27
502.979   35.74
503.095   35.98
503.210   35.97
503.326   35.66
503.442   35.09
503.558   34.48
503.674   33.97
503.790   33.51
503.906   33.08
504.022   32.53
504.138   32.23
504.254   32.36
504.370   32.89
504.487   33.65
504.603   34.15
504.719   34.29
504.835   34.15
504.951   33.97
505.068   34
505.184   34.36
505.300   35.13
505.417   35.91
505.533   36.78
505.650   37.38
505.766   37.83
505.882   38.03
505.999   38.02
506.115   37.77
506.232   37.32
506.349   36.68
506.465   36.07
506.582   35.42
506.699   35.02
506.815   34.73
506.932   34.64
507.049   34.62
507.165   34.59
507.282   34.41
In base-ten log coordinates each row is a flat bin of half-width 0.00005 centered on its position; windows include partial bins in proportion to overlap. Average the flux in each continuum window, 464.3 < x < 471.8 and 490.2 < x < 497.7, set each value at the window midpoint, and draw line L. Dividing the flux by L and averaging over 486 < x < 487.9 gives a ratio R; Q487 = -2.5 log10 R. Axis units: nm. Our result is 0.12 mag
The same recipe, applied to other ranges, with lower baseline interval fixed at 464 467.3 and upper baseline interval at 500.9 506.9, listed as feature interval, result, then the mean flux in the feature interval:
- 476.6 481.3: -0.05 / 36.6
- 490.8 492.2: 0.02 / 34.2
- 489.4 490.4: -0.04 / 36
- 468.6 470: -0.03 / 36.1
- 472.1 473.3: -0.05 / 36.5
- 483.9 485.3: -0.04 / 36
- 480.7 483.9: -0.04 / 36.3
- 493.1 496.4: -0.01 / 35.1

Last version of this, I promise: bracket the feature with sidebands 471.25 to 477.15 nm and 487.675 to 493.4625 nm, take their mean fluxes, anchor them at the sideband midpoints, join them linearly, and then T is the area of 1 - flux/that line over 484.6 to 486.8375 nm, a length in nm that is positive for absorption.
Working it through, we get 0.14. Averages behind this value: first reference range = 35.7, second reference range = 34.7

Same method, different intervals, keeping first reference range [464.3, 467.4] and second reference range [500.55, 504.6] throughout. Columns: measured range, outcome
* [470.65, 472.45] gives -0.08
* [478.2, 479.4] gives -0.07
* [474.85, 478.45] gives -0.16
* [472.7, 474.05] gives -0.01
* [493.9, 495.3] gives -0.07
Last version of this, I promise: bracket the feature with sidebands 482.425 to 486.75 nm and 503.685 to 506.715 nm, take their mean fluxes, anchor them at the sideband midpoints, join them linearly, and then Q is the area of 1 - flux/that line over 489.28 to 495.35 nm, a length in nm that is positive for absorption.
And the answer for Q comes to -0.08 nm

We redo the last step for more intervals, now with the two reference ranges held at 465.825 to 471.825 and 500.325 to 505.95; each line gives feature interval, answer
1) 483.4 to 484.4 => -0.041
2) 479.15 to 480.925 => -0.079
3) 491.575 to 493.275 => -0.013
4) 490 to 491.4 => -0.021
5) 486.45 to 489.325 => 0.157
